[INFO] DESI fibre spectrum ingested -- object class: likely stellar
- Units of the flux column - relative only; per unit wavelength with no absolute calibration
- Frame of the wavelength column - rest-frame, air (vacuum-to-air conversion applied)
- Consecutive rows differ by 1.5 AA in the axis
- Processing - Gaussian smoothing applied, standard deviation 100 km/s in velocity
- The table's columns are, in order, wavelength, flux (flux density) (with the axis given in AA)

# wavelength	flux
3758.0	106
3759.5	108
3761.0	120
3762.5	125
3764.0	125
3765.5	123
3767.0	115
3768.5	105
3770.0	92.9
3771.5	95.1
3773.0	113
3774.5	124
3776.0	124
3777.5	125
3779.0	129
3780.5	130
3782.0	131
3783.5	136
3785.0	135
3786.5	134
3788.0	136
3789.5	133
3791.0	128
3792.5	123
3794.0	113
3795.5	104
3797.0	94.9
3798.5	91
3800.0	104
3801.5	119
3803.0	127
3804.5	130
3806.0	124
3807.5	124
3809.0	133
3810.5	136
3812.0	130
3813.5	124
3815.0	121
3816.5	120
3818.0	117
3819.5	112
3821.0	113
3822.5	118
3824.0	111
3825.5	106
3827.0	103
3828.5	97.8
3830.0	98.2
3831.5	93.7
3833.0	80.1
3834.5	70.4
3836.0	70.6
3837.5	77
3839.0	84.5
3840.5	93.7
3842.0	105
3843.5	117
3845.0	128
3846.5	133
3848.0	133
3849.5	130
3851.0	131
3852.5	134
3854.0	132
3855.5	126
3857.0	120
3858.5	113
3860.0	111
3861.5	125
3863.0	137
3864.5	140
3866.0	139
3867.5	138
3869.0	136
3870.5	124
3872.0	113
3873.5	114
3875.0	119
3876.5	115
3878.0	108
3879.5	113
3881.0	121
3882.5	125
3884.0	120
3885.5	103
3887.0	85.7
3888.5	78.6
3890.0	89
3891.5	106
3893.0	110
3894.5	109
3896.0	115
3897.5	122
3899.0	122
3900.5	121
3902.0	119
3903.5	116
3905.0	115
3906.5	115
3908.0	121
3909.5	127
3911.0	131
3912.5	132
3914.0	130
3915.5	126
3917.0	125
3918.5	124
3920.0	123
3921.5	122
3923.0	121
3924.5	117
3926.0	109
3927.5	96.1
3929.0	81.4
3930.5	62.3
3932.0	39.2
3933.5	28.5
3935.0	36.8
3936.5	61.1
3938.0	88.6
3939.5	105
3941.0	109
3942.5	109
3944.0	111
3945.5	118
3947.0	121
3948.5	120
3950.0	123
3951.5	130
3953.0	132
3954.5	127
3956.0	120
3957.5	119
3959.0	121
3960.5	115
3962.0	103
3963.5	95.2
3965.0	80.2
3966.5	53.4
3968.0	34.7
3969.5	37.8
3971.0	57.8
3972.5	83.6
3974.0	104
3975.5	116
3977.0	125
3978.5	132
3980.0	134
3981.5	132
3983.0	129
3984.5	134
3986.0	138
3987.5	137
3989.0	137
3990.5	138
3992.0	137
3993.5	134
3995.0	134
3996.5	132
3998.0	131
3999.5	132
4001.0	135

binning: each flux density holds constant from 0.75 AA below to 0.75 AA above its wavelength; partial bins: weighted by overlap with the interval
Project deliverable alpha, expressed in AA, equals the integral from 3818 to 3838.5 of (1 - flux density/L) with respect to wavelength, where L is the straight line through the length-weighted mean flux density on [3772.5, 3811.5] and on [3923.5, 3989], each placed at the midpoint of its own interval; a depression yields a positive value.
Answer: 3.74 AA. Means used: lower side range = 123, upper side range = 101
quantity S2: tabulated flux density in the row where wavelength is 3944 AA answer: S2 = 111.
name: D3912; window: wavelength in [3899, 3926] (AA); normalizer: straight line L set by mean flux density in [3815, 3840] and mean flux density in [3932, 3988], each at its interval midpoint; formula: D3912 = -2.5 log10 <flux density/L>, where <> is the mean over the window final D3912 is -0.21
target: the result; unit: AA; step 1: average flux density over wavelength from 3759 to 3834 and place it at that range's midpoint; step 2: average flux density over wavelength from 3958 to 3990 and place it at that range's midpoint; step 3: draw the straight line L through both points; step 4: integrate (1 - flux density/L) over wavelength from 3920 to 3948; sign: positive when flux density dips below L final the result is 4.1 AA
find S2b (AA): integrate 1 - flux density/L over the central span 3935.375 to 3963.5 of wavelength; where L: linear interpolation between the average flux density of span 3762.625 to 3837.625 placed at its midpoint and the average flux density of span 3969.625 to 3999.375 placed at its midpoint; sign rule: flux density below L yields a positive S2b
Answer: 2.3 AA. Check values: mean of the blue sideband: 115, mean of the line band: 111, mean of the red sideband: 123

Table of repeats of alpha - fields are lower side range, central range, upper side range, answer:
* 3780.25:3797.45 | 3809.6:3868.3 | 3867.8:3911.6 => 2.5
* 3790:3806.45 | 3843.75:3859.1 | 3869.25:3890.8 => -2.3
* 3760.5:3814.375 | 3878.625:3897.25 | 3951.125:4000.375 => 1.7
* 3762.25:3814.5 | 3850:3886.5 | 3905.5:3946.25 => -4.2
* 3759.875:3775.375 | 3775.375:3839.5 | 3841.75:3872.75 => 2.7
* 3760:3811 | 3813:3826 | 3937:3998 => 0.4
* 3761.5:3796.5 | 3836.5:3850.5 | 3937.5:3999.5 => 0.9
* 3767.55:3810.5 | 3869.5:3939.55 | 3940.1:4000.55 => 6.0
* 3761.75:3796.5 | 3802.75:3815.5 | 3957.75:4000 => -0.8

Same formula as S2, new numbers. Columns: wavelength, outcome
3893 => 110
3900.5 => 121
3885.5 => 103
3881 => 121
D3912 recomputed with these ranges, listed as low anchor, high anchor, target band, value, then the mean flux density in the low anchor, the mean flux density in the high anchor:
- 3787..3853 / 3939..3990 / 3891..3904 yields -0.04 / 113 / 110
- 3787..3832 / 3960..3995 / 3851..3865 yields -0.11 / 116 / 109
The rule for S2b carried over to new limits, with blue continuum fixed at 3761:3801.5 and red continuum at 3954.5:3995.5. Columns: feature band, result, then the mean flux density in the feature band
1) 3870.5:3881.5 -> 0.0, 115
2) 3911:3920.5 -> -1.2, 127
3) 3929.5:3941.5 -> 5.0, 65.7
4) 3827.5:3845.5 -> 3.7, 92.7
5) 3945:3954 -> -1.0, 124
